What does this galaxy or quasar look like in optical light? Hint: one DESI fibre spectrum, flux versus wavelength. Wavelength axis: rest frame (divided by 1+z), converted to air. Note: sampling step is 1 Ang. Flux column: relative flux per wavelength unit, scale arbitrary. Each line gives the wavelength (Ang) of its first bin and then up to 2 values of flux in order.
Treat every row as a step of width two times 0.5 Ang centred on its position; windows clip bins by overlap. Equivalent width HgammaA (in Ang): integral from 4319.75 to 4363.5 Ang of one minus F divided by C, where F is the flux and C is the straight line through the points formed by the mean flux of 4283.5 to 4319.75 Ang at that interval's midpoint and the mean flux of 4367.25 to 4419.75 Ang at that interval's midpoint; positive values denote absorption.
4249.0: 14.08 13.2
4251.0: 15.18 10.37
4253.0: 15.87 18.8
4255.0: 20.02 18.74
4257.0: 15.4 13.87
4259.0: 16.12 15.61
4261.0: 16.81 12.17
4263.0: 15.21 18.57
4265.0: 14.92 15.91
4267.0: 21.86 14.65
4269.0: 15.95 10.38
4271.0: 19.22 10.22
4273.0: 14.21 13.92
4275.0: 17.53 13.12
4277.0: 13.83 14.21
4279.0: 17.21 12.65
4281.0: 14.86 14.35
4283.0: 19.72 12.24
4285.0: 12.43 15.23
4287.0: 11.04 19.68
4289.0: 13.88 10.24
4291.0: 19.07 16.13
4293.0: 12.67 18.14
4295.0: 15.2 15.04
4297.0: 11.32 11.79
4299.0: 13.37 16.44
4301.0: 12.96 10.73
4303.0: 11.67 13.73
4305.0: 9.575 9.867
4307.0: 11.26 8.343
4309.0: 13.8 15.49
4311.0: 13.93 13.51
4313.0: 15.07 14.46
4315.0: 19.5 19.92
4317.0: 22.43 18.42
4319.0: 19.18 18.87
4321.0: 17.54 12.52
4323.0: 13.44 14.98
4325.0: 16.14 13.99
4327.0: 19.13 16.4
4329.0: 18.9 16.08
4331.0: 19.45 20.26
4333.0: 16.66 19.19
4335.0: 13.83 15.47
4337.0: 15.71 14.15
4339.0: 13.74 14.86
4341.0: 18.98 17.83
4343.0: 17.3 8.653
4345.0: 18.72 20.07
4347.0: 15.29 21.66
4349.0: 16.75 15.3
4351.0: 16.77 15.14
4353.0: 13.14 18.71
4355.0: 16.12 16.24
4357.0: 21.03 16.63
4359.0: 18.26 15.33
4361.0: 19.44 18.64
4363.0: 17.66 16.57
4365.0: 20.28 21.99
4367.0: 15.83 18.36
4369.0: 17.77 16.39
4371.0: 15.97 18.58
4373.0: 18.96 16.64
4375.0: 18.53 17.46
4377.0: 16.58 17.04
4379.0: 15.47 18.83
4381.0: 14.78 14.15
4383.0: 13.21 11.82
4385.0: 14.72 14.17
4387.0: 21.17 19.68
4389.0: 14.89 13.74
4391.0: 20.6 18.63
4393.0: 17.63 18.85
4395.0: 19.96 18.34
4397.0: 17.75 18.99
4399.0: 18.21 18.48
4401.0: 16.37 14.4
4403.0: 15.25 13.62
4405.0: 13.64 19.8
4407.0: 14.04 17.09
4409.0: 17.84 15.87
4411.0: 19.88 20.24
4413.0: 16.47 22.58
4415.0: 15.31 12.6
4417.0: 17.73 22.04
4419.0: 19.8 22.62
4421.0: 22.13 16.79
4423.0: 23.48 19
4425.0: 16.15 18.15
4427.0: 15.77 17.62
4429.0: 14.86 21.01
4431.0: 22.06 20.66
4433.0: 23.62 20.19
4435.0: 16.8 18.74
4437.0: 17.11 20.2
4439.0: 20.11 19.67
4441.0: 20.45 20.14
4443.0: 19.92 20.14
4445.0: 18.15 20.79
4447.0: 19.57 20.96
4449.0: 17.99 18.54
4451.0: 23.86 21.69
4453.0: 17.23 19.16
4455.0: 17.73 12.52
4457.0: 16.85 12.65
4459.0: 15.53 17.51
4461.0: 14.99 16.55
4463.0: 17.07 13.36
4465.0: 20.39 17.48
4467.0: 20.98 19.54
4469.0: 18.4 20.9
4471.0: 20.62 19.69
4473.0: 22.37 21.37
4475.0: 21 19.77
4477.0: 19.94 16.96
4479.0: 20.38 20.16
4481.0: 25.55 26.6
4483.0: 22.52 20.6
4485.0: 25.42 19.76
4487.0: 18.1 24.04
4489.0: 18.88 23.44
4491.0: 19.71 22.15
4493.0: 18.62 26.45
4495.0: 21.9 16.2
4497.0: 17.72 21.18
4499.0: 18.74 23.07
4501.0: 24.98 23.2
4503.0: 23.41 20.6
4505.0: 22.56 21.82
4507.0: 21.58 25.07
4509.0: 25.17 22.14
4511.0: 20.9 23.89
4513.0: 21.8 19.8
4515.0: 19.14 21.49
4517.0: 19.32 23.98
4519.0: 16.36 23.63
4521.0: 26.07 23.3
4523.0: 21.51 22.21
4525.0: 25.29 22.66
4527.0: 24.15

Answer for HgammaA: -3.04 Ang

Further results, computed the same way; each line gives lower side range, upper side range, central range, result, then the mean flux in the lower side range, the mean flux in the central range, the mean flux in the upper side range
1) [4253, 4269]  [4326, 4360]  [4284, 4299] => 2.1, 16.5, 14.3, 16.8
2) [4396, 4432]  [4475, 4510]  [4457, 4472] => 2.0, 18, 17.6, 21.7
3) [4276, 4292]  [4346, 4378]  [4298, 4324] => 1.8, 14.7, 14.6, 17.5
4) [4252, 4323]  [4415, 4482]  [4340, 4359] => -0.4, 15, 16.9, 19.1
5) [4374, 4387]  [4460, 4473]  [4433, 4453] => -2.3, 15.8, 19.8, 18.5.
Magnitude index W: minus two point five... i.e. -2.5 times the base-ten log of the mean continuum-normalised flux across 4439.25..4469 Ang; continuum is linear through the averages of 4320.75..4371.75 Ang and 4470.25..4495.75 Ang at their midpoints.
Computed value 0.116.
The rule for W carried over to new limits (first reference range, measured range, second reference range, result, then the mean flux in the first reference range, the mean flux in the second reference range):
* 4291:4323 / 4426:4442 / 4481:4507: 0.012 mag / 14.7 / 21.7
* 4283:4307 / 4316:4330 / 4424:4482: -0.174 mag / 13.7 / 19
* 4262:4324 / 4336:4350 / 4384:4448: -0.009 mag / 14.8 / 18.3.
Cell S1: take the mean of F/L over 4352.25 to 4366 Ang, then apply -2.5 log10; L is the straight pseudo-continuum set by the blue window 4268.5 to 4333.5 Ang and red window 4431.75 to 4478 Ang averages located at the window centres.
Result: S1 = -0.07 mag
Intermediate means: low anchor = 15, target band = 17.7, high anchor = 18.9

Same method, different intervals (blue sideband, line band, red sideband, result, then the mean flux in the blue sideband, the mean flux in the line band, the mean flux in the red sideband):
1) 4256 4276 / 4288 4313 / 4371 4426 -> 0.187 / 15.4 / 13.4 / 17.4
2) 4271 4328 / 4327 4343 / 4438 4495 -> -0.072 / 14.7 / 16.9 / 19.8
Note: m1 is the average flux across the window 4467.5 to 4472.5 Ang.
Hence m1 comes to 19.8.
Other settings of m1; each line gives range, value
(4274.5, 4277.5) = 14.8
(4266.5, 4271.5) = 16.4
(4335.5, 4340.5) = 14.8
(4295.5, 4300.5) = 13.6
